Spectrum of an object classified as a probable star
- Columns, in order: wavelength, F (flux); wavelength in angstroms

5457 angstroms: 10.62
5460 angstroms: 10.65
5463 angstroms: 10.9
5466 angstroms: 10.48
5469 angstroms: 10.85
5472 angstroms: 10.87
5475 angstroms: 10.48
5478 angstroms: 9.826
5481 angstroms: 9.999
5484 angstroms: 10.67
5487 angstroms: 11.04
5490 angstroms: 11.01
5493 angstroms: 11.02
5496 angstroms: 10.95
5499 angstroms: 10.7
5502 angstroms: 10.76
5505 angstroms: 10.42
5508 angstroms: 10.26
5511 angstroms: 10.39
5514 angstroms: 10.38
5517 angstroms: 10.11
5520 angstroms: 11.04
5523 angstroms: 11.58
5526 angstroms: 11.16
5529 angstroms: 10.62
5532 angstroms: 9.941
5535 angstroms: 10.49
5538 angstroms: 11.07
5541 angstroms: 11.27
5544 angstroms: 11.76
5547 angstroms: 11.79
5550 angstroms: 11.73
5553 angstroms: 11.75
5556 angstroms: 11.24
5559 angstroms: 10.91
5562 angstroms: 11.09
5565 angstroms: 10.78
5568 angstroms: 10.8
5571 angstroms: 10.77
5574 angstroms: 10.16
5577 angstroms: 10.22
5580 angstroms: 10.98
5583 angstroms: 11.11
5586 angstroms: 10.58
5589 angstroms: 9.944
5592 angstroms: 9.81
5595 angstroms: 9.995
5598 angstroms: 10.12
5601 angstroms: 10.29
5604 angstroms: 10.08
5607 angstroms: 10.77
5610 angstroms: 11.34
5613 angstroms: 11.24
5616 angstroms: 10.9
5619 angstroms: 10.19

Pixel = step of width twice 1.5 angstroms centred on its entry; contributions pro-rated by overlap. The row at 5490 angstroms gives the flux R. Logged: 11.01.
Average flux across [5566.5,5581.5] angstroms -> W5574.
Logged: 10.6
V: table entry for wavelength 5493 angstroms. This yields 11.02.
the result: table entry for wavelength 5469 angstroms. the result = 10.85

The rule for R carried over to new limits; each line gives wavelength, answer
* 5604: 10.08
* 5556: 11.24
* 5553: 11.75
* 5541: 11.27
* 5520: 11.04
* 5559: 10.91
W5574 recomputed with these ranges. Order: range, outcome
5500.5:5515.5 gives 10.4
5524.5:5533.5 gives 10.6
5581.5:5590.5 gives 10.5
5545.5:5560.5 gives 11.5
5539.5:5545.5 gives 11.5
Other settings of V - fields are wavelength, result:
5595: 9.995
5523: 11.58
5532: 9.941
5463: 10.9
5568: 10.8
